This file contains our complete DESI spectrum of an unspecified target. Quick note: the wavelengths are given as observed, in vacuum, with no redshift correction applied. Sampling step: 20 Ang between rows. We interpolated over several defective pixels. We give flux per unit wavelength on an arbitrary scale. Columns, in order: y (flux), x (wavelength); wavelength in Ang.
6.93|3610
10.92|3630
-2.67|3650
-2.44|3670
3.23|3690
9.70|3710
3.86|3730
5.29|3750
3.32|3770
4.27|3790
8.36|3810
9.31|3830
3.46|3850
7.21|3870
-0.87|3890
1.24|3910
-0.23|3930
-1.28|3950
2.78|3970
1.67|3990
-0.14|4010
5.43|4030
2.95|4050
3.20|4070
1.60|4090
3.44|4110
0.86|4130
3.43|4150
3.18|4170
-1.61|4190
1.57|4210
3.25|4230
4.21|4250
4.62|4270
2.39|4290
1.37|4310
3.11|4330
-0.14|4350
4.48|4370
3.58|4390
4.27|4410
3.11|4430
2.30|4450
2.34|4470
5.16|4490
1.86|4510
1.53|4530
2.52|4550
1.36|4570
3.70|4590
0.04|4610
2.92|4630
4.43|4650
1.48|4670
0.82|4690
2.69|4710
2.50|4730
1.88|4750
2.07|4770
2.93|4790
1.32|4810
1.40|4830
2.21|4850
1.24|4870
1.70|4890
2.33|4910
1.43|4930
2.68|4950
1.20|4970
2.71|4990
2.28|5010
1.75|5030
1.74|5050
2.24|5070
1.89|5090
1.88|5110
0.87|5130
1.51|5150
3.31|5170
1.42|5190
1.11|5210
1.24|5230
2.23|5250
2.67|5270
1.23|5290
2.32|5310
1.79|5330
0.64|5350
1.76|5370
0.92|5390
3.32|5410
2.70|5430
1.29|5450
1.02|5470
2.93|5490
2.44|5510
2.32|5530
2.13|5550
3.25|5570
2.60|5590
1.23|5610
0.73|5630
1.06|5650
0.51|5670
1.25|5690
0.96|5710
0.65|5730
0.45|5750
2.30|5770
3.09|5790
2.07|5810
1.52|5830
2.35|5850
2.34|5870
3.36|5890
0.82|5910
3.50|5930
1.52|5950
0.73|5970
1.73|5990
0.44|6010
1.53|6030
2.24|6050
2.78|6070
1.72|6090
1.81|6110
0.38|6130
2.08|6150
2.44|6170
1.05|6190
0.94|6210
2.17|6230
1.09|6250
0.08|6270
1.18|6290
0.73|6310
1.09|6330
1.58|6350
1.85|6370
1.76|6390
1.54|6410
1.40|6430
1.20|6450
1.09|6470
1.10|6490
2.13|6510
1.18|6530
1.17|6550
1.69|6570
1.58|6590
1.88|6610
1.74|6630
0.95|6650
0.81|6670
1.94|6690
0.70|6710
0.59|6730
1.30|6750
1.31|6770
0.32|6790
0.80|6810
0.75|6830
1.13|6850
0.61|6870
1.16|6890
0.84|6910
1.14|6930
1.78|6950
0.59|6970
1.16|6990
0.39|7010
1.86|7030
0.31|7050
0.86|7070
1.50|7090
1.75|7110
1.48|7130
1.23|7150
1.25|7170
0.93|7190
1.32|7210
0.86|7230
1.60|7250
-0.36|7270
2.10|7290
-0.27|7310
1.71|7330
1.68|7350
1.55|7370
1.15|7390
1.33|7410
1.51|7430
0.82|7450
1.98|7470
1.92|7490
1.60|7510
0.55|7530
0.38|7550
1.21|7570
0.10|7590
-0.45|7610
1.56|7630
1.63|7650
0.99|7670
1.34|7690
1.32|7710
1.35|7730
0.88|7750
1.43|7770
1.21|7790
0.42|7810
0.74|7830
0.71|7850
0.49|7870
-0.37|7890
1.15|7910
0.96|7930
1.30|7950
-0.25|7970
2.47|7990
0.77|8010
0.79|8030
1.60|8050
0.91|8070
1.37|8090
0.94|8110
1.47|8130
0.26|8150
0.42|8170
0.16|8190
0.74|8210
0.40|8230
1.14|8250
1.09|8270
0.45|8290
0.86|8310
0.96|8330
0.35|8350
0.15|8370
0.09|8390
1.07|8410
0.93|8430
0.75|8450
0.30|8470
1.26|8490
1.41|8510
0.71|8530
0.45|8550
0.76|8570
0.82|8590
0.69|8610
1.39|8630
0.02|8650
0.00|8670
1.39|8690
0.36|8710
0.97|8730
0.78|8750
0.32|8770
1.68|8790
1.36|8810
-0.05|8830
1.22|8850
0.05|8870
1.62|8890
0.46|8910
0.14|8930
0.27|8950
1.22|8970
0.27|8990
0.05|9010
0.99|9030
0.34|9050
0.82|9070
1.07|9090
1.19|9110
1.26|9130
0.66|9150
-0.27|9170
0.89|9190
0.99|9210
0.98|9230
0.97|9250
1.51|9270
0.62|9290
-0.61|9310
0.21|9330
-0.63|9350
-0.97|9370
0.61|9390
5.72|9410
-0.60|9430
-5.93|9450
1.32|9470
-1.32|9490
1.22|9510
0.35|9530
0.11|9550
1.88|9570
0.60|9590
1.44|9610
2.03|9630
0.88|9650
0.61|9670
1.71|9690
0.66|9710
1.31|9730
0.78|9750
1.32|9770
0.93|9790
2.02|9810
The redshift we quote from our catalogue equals 1.52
